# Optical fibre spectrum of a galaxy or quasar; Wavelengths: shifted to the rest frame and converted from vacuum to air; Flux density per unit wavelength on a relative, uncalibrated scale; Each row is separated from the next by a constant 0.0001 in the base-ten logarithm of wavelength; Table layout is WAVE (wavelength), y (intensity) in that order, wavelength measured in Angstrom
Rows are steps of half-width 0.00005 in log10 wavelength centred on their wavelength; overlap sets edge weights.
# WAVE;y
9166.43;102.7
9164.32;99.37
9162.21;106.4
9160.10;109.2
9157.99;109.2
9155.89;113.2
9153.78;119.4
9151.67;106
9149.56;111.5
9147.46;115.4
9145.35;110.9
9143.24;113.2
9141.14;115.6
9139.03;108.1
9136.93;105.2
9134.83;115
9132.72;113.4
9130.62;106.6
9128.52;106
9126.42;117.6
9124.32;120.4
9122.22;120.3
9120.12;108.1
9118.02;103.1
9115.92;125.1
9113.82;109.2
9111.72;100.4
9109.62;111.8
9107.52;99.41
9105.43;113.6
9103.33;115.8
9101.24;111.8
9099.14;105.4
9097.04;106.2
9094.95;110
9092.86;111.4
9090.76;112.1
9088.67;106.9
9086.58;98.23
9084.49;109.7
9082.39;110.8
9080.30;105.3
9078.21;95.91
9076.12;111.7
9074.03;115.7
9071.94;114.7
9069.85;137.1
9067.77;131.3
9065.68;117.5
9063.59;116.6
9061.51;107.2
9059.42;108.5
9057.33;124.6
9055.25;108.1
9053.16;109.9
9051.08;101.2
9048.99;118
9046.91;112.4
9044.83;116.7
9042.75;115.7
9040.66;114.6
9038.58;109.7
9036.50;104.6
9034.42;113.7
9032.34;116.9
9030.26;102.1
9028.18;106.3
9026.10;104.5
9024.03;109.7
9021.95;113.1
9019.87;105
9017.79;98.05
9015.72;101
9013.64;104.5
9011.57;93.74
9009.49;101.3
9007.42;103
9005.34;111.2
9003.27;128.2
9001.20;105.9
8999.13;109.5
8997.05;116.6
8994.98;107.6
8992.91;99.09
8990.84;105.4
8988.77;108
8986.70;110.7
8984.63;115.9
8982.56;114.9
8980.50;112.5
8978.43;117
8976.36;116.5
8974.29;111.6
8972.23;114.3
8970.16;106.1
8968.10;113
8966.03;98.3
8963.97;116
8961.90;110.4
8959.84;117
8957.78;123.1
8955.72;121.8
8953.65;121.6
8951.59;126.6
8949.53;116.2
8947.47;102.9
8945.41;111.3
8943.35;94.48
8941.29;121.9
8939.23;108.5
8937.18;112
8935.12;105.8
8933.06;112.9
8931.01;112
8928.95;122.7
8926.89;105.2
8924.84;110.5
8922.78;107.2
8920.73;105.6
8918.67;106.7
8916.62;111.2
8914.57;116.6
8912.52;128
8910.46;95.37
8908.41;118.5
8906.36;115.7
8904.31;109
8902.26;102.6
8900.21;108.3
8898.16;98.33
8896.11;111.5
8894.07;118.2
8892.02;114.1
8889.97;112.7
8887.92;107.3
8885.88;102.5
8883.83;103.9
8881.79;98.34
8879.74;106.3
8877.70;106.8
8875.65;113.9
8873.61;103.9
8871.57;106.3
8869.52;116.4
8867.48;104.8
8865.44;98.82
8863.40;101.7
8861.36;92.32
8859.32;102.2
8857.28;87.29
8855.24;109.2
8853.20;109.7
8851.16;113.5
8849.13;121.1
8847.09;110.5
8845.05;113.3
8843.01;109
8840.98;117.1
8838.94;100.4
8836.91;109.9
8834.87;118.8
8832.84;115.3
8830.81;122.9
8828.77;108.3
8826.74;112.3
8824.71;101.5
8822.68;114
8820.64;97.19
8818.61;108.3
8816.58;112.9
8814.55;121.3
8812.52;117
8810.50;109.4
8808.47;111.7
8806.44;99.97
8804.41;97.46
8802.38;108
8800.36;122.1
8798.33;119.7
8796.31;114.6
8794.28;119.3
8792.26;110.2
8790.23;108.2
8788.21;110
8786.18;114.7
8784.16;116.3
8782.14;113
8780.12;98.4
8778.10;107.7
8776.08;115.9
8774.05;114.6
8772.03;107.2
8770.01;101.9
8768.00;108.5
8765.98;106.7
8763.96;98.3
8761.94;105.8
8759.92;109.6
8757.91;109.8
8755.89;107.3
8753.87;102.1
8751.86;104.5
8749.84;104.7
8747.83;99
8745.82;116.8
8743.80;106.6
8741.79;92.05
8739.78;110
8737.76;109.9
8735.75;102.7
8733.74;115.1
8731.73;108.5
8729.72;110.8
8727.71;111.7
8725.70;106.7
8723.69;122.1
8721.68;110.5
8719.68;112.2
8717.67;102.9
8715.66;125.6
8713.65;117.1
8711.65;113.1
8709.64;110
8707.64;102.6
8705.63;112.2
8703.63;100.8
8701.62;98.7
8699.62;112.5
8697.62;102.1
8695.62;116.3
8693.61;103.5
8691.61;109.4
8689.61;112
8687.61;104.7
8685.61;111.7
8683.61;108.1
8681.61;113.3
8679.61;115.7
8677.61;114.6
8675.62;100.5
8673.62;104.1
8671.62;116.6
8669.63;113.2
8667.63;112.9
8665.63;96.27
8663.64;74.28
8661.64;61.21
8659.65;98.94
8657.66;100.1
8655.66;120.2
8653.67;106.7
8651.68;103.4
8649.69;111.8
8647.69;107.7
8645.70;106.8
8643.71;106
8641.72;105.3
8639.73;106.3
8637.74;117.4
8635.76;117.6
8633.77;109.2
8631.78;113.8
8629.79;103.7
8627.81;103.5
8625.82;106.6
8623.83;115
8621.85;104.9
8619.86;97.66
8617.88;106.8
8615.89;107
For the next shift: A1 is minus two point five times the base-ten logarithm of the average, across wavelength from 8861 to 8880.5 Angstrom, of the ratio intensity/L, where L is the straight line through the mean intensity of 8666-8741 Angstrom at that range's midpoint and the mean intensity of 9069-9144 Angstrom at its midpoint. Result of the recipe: 0.05 mag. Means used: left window 110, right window 111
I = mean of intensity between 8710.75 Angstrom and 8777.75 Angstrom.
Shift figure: 109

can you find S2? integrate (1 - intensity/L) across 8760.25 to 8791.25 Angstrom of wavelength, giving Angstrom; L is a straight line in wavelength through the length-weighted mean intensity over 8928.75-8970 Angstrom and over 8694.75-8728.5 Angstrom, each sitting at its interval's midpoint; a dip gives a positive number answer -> 0.7 Angstrom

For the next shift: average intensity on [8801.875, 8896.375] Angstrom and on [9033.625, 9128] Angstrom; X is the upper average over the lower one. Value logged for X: 1.03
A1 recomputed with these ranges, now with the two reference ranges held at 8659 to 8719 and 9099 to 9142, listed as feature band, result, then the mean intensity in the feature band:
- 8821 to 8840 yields -0.03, 111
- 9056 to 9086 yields -0.04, 114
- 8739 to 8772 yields 0.02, 105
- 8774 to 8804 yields -0.05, 112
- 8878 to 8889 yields 0.05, 104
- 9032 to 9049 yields -0.03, 113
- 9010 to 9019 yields 0.11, 99.5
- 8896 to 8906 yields 0.03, 106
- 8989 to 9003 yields 0.01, 109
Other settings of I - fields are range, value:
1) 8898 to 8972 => 112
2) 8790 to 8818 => 112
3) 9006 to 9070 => 110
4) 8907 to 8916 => 115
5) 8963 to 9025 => 109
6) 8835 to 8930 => 108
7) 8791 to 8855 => 112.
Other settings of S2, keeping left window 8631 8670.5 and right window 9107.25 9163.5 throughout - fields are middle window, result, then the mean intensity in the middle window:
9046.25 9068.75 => -0.8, 114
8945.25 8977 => -1.6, 114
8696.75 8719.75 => -0.9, 109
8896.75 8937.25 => -0.8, 110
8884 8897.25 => -0.3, 110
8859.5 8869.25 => 0.6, 101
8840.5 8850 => -0.6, 114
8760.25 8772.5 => 0.1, 105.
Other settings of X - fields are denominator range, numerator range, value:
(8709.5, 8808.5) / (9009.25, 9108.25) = 1.01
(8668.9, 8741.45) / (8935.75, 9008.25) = 1.02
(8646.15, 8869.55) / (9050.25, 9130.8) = 1.03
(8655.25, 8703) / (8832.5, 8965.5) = 1.05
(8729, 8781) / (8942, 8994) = 1.05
